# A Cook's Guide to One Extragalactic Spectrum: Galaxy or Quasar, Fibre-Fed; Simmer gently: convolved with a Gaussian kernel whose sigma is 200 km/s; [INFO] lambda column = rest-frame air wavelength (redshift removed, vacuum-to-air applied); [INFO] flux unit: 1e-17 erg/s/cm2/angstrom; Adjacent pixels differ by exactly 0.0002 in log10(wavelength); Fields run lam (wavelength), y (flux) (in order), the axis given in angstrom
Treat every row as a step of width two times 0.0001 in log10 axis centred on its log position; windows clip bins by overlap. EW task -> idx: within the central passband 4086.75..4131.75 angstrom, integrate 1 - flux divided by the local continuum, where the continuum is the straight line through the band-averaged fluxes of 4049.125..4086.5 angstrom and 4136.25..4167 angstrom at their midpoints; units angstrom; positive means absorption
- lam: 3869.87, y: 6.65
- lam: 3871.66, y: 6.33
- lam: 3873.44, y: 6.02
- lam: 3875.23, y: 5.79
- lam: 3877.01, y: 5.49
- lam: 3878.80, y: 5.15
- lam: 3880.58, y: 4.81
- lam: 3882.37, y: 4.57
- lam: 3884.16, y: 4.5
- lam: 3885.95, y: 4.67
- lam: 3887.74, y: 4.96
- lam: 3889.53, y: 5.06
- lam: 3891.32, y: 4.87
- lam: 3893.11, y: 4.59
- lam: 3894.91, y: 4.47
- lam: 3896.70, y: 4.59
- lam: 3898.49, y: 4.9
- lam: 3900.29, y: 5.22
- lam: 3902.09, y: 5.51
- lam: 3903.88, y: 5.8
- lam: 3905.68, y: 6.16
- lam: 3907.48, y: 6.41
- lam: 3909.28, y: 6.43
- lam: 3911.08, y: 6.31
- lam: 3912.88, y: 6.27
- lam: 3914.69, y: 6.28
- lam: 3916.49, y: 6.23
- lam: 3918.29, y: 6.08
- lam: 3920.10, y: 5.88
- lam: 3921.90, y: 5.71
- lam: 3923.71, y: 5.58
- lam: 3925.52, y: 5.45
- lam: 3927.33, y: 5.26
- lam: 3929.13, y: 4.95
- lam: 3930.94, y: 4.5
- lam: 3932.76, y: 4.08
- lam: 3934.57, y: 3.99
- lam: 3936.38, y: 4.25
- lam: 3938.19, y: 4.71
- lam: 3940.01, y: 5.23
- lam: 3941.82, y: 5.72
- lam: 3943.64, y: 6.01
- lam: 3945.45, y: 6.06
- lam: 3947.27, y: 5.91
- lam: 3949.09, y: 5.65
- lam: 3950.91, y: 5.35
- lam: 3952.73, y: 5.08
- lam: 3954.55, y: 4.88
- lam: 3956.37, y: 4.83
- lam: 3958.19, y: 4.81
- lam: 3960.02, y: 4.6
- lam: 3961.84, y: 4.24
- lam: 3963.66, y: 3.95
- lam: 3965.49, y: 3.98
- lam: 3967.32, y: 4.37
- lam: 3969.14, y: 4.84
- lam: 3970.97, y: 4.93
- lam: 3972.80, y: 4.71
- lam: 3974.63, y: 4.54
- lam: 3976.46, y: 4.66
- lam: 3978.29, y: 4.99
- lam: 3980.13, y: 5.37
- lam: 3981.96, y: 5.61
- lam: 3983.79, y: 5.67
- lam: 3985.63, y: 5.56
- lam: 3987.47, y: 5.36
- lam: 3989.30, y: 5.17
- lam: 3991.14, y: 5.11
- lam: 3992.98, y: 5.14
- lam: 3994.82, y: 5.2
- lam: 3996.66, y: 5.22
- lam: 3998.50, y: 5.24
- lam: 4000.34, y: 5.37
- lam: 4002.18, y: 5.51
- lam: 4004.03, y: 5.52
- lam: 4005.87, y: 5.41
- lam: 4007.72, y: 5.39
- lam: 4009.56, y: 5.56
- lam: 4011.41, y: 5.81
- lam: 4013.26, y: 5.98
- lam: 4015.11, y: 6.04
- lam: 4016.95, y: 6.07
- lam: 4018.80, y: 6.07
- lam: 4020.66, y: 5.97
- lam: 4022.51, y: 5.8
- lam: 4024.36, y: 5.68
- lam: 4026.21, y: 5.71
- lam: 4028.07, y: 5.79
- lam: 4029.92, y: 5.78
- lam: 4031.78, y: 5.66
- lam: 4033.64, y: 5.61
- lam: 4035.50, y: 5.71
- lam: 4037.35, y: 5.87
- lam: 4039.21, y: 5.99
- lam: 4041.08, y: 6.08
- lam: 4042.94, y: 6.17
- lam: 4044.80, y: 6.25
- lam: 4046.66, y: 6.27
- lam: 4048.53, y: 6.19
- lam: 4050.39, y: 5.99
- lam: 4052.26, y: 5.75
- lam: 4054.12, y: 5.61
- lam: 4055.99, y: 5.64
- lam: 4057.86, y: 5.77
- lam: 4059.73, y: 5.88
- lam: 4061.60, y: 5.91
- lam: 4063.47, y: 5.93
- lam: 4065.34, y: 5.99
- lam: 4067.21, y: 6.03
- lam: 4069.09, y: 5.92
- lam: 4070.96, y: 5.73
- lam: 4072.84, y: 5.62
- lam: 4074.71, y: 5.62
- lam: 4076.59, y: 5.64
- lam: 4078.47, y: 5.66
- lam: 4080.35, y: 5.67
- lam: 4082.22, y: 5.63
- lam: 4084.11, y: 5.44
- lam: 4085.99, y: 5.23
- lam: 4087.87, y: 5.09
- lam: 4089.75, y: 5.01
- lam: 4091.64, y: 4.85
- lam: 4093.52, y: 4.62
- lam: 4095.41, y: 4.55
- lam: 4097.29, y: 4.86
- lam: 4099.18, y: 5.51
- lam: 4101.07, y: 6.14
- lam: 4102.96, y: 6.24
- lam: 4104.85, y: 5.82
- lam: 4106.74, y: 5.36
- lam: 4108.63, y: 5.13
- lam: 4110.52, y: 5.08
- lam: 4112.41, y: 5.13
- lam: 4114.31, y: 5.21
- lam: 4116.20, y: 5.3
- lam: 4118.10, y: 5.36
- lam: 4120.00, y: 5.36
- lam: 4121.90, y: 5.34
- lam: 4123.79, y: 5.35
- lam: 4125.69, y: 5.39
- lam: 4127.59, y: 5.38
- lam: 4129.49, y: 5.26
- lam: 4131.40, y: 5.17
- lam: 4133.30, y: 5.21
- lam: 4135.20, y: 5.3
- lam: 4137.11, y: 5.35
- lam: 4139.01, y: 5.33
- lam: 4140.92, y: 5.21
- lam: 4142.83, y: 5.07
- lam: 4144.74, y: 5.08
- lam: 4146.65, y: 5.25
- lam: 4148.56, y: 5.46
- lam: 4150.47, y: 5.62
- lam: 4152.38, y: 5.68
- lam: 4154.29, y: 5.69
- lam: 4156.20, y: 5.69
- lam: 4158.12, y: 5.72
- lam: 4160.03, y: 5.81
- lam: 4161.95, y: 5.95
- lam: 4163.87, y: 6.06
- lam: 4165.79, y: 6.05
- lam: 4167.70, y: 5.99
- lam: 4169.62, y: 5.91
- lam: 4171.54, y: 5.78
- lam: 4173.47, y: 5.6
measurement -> 3.1 angstrom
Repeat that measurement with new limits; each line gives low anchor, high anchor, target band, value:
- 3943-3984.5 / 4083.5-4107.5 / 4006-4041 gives -4.6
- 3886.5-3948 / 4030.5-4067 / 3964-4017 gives 4.3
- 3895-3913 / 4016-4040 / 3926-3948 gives 2.6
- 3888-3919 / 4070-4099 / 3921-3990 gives 6.1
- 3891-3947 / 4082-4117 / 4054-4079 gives -2.3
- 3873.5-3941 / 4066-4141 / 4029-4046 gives -1.8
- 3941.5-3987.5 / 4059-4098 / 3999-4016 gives -1.3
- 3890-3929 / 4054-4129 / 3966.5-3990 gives 2.1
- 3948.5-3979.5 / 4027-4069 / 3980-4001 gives -1.0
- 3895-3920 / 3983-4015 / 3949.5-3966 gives 2.7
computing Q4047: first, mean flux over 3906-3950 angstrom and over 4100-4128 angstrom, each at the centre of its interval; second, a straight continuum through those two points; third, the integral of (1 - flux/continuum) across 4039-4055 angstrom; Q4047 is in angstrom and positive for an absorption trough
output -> -1.6 angstrom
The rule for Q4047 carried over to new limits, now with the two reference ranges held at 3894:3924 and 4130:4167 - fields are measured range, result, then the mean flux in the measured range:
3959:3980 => 4.2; 4.56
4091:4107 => 0.7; 5.34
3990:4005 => 1.0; 5.29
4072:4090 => 0.3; 5.48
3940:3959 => 1.0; 5.42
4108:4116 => 0.6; 5.16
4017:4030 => -0.5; 5.85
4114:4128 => 0.5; 5.34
